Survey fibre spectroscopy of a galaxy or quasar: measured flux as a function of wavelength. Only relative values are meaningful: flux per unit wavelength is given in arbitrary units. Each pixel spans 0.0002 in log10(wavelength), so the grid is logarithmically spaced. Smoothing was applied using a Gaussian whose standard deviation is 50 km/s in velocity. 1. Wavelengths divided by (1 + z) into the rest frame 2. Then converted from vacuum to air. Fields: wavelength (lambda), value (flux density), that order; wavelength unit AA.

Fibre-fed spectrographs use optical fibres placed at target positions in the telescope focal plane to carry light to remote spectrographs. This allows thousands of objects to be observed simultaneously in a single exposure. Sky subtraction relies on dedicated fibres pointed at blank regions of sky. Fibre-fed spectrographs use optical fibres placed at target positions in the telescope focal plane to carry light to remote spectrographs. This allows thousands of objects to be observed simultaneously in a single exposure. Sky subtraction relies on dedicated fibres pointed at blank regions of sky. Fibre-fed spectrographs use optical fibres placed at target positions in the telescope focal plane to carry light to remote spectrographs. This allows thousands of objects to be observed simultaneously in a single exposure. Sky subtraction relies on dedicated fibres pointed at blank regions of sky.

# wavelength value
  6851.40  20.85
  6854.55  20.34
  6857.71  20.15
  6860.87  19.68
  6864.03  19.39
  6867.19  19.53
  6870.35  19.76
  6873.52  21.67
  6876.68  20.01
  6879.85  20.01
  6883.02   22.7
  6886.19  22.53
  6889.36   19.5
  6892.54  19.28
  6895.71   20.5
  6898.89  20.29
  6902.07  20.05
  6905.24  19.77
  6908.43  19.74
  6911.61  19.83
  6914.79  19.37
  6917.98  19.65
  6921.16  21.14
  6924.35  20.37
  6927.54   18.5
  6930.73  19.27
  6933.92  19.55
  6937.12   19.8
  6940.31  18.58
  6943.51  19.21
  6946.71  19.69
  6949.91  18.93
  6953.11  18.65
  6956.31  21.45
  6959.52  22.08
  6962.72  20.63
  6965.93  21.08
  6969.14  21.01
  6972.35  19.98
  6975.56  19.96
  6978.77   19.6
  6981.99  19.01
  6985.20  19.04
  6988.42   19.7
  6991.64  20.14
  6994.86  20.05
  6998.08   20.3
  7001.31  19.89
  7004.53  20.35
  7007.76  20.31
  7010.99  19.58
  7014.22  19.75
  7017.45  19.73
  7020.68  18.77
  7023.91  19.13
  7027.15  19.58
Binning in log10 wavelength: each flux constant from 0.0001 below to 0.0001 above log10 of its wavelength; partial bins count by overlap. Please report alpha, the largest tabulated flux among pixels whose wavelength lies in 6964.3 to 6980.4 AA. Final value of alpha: 21.08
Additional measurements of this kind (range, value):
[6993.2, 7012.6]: 20.35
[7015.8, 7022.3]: 19.73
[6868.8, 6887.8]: 22.7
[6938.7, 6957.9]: 21.45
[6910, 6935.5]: 21.14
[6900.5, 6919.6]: 20.05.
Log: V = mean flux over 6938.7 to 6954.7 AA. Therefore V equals 19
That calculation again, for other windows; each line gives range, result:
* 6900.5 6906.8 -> 19.9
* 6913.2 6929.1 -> 19.8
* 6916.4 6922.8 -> 20.4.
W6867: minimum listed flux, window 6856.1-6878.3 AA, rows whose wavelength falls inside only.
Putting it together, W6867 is 19.39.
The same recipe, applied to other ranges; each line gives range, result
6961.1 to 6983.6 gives 19.01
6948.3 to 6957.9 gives 18.65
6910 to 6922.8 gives 19.37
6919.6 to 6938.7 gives 18.5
